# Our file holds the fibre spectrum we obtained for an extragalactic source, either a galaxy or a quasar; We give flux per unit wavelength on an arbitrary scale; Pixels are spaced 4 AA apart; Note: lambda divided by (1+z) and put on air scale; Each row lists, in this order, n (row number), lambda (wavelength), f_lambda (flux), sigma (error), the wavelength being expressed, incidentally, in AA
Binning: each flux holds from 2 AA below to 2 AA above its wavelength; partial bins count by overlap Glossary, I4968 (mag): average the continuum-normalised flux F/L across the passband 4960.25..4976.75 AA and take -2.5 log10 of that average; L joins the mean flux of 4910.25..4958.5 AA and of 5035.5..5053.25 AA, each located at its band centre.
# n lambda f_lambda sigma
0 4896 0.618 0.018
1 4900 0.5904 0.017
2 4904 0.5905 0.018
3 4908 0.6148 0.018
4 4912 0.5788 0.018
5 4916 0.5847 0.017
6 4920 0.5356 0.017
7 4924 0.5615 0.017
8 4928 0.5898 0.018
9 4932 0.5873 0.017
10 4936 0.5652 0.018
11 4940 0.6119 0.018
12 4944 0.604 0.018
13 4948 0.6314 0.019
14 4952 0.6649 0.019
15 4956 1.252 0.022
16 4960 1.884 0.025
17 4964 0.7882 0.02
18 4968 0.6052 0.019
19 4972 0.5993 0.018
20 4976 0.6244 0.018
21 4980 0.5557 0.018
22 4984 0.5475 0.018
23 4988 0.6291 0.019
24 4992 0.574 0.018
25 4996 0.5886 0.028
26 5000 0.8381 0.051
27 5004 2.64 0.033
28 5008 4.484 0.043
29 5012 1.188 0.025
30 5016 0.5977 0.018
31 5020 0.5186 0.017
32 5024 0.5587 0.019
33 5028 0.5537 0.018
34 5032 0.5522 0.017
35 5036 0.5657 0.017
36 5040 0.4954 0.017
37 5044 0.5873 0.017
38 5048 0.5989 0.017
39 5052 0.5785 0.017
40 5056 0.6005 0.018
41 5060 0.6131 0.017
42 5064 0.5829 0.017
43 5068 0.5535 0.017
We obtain -0.24 mag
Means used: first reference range 0.66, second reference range 0.565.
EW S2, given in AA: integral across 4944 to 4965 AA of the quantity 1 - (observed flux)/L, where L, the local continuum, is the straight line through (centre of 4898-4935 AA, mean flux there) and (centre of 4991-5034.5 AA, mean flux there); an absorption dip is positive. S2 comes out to -4.6 AA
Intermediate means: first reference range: 0.581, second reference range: 1.2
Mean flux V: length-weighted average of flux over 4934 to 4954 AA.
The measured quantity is 0.615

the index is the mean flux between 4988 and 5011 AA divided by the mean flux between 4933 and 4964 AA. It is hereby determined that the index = 1.9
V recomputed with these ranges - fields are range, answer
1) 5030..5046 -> 0.55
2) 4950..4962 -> 1.27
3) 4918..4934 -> 0.569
